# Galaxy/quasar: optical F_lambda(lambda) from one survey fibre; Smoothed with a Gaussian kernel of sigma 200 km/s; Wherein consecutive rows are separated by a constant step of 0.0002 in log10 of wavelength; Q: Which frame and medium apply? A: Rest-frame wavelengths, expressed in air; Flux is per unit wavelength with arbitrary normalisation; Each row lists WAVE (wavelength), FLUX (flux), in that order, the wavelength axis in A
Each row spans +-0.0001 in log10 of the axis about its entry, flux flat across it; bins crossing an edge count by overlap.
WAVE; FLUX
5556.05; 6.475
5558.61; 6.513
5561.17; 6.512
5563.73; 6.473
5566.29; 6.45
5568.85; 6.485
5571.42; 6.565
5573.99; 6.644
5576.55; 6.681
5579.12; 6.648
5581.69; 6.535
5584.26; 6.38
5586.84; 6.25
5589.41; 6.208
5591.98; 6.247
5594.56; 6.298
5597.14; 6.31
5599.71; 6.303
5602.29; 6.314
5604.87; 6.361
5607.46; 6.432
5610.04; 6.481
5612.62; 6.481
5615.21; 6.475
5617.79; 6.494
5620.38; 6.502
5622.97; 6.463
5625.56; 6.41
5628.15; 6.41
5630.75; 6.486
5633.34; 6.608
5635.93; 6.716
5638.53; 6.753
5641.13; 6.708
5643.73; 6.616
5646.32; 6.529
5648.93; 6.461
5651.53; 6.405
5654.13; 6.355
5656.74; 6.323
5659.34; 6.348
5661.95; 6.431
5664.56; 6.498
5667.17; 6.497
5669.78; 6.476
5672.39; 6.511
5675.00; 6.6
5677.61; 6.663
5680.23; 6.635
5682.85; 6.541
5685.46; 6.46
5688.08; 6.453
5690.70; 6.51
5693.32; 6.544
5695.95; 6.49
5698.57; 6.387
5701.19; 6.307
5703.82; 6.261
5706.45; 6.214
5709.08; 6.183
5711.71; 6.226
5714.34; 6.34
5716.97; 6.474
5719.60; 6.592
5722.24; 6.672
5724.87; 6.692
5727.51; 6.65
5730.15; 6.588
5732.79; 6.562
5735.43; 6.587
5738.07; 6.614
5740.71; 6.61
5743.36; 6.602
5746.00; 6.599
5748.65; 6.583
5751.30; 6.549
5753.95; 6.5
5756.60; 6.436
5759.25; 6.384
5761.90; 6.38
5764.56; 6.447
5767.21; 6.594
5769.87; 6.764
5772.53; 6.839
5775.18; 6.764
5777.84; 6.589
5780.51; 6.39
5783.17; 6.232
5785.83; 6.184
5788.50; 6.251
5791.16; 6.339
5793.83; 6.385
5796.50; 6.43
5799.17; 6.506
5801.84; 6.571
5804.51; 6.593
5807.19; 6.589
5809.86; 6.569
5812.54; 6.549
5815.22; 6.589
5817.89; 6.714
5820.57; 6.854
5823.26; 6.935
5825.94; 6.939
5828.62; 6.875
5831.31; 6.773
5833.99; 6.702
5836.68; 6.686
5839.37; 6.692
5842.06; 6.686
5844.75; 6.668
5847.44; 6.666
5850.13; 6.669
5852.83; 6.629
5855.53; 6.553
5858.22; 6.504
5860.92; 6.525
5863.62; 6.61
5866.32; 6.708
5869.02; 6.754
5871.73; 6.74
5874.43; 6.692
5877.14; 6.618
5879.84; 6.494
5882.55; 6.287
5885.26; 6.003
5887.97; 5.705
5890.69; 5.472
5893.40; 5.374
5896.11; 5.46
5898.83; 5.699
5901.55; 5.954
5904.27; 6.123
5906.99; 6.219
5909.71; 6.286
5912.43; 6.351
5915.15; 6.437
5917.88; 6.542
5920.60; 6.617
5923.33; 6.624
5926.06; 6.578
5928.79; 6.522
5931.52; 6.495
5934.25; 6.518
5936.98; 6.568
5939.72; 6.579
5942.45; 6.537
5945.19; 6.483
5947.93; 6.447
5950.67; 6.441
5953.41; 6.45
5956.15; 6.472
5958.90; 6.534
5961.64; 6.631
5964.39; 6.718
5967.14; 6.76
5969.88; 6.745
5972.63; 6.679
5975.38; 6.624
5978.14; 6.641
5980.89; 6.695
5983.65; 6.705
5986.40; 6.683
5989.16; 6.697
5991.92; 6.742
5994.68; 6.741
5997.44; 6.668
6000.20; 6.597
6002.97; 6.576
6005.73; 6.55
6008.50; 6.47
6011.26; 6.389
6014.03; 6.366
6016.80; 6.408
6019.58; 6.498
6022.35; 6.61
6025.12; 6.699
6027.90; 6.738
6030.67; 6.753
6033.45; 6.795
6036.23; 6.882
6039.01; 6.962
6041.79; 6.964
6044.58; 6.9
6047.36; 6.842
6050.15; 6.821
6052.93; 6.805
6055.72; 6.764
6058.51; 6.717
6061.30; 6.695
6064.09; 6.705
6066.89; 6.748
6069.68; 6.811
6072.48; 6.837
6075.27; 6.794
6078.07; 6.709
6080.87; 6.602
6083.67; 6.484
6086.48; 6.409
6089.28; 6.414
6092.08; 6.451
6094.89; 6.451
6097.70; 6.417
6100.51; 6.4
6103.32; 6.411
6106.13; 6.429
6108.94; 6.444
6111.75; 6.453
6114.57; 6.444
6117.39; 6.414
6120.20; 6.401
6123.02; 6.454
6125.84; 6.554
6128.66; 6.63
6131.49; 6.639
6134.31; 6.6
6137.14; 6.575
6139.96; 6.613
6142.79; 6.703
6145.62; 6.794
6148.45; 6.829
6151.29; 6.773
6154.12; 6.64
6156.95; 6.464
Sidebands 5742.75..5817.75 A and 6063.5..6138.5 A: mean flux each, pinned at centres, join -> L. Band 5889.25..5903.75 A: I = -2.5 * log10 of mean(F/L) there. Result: 0.16 mag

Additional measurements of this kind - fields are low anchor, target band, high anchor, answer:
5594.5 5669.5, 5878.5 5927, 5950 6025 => 0.08 mag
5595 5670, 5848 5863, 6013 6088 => 0.00 mag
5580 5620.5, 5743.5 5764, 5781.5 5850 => 0.01 mag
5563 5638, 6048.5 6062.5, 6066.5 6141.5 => -0.04 mag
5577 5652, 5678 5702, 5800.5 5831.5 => 0.01 mag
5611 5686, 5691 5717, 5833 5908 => 0.02 mag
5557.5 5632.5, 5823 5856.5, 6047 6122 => -0.03 mag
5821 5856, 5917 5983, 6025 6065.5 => 0.03 mag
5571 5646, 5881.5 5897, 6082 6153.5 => 0.14 mag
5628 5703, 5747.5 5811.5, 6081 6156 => 0.00 mag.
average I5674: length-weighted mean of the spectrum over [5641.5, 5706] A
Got 6.47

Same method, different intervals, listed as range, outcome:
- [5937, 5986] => 6.6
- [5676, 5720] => 6.43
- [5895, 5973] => 6.43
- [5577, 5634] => 6.41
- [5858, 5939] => 6.32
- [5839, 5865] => 6.62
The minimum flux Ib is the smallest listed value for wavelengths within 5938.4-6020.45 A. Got 6.366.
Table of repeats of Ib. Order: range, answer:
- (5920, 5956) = 6.441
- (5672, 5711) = 6.183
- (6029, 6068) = 6.695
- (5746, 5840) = 6.184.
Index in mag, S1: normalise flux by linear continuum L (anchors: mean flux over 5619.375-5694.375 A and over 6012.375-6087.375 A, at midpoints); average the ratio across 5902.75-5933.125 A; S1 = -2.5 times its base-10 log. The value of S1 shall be 0.04 mag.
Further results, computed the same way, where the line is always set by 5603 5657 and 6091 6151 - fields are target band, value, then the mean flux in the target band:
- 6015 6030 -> -0.011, 6.59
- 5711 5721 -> 0.014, 6.42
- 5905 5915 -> 0.037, 6.3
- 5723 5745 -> -0.018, 6.62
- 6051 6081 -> -0.037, 6.75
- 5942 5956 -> 0.009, 6.47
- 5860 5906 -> 0.057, 6.18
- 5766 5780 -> -0.030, 6.69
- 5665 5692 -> -0.005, 6.53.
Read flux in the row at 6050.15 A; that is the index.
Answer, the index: 6.821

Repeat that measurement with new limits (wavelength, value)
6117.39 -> 6.414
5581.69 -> 6.535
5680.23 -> 6.635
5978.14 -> 6.641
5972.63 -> 6.679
